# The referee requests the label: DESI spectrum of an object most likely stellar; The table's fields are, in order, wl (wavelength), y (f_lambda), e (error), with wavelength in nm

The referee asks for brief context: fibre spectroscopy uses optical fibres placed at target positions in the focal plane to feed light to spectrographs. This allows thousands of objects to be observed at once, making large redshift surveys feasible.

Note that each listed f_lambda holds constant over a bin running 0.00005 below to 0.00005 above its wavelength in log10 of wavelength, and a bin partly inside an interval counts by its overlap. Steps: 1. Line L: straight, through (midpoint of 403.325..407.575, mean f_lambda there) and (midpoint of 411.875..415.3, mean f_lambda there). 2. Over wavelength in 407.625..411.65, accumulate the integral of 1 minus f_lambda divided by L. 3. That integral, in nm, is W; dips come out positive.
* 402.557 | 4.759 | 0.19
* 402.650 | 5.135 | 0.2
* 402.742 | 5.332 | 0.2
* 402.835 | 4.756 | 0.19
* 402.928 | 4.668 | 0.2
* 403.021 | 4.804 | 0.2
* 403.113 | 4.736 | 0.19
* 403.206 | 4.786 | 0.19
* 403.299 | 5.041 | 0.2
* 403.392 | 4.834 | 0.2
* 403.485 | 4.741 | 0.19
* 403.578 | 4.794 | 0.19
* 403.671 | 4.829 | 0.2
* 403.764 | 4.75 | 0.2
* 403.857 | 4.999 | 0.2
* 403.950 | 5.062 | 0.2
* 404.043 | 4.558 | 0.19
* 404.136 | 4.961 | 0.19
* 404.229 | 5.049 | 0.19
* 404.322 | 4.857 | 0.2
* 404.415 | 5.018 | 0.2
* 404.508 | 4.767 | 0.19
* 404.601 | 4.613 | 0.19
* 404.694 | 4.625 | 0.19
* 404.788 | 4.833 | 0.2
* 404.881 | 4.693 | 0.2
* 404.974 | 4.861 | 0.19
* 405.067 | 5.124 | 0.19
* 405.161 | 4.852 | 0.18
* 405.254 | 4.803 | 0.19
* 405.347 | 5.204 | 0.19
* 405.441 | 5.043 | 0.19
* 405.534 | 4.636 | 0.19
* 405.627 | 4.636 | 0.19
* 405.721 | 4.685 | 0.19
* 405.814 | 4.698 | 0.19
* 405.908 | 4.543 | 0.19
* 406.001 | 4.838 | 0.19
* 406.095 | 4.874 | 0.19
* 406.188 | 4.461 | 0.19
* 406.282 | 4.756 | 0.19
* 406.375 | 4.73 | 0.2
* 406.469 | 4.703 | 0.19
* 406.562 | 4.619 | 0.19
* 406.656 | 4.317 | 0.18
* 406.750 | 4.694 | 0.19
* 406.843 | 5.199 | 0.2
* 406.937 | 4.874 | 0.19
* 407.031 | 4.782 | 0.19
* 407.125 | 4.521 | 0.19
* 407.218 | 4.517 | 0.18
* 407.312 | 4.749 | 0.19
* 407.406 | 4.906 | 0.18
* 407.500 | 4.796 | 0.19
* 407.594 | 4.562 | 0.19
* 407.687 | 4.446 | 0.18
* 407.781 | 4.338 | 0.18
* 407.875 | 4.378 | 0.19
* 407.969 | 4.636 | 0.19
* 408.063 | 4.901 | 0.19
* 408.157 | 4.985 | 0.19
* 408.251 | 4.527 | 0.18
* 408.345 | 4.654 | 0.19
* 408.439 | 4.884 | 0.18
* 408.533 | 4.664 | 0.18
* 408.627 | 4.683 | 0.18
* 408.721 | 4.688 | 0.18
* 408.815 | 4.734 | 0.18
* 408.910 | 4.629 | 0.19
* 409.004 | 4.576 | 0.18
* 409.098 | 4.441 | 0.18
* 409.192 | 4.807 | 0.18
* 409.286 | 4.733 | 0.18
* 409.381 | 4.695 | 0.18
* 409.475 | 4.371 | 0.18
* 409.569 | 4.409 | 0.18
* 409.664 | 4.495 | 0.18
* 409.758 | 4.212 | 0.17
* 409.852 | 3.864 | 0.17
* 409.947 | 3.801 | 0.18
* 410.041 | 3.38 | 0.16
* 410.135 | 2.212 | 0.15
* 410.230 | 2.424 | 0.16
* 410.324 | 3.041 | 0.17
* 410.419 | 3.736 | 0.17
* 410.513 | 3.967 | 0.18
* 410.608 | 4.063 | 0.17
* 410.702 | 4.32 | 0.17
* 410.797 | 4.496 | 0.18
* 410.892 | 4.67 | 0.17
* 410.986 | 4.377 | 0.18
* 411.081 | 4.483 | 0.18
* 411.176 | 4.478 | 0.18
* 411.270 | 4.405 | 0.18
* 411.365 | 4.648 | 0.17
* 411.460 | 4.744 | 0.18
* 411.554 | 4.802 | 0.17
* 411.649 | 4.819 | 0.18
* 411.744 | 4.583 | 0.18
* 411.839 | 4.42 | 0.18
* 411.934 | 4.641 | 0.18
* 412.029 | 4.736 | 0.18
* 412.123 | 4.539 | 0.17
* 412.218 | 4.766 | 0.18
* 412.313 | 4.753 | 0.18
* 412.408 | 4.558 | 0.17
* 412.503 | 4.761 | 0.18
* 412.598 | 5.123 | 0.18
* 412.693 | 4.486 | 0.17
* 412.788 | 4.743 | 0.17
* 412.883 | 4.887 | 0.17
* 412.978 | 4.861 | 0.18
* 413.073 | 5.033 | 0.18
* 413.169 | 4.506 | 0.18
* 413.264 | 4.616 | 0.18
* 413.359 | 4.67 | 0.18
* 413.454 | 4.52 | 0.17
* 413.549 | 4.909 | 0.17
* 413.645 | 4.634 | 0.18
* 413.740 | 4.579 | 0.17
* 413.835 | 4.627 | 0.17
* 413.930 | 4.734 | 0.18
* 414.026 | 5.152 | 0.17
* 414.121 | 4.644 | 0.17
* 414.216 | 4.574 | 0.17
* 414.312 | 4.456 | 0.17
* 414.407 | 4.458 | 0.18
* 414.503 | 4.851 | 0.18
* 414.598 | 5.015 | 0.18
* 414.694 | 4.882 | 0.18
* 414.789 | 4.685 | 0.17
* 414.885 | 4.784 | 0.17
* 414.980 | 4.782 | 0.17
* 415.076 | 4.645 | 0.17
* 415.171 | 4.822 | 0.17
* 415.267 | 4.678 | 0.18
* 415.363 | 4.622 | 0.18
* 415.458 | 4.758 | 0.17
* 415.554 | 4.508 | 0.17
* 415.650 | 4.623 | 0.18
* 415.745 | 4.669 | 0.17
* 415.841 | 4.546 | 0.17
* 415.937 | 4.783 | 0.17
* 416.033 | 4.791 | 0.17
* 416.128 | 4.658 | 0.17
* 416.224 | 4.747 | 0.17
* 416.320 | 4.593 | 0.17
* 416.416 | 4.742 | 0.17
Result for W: 0.36 nm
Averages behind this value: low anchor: 4.79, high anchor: 4.72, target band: 4.34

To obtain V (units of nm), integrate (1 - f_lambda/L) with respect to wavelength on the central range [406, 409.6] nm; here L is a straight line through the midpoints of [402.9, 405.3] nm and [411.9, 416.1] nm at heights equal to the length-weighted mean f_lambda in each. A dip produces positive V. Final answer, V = 0.092 nm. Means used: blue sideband 4.83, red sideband 4.71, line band 4.67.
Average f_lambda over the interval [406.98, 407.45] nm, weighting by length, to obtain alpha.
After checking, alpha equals 4.69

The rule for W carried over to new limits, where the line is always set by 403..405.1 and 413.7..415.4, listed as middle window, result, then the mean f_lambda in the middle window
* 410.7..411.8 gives 0.04 nm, 4.58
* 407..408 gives 0.04 nm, 4.6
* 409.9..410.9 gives 0.24 nm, 3.61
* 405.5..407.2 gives 0.04 nm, 4.7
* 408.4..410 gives 0.09 nm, 4.5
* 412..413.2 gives 0.00 nm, 4.75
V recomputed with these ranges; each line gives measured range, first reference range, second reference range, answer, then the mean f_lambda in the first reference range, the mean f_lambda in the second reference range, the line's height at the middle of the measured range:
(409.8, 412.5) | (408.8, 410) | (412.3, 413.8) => 0.21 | 4.43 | 4.73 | 4.57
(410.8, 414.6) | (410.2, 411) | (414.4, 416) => -0.36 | 3.91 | 4.72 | 4.28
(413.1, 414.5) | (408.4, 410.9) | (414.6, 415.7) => -0.02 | 4.17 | 4.72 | 4.59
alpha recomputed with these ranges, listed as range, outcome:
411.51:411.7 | 4.8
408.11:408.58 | 4.74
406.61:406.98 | 4.77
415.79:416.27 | 4.7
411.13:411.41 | 4.52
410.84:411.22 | 4.5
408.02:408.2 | 4.94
